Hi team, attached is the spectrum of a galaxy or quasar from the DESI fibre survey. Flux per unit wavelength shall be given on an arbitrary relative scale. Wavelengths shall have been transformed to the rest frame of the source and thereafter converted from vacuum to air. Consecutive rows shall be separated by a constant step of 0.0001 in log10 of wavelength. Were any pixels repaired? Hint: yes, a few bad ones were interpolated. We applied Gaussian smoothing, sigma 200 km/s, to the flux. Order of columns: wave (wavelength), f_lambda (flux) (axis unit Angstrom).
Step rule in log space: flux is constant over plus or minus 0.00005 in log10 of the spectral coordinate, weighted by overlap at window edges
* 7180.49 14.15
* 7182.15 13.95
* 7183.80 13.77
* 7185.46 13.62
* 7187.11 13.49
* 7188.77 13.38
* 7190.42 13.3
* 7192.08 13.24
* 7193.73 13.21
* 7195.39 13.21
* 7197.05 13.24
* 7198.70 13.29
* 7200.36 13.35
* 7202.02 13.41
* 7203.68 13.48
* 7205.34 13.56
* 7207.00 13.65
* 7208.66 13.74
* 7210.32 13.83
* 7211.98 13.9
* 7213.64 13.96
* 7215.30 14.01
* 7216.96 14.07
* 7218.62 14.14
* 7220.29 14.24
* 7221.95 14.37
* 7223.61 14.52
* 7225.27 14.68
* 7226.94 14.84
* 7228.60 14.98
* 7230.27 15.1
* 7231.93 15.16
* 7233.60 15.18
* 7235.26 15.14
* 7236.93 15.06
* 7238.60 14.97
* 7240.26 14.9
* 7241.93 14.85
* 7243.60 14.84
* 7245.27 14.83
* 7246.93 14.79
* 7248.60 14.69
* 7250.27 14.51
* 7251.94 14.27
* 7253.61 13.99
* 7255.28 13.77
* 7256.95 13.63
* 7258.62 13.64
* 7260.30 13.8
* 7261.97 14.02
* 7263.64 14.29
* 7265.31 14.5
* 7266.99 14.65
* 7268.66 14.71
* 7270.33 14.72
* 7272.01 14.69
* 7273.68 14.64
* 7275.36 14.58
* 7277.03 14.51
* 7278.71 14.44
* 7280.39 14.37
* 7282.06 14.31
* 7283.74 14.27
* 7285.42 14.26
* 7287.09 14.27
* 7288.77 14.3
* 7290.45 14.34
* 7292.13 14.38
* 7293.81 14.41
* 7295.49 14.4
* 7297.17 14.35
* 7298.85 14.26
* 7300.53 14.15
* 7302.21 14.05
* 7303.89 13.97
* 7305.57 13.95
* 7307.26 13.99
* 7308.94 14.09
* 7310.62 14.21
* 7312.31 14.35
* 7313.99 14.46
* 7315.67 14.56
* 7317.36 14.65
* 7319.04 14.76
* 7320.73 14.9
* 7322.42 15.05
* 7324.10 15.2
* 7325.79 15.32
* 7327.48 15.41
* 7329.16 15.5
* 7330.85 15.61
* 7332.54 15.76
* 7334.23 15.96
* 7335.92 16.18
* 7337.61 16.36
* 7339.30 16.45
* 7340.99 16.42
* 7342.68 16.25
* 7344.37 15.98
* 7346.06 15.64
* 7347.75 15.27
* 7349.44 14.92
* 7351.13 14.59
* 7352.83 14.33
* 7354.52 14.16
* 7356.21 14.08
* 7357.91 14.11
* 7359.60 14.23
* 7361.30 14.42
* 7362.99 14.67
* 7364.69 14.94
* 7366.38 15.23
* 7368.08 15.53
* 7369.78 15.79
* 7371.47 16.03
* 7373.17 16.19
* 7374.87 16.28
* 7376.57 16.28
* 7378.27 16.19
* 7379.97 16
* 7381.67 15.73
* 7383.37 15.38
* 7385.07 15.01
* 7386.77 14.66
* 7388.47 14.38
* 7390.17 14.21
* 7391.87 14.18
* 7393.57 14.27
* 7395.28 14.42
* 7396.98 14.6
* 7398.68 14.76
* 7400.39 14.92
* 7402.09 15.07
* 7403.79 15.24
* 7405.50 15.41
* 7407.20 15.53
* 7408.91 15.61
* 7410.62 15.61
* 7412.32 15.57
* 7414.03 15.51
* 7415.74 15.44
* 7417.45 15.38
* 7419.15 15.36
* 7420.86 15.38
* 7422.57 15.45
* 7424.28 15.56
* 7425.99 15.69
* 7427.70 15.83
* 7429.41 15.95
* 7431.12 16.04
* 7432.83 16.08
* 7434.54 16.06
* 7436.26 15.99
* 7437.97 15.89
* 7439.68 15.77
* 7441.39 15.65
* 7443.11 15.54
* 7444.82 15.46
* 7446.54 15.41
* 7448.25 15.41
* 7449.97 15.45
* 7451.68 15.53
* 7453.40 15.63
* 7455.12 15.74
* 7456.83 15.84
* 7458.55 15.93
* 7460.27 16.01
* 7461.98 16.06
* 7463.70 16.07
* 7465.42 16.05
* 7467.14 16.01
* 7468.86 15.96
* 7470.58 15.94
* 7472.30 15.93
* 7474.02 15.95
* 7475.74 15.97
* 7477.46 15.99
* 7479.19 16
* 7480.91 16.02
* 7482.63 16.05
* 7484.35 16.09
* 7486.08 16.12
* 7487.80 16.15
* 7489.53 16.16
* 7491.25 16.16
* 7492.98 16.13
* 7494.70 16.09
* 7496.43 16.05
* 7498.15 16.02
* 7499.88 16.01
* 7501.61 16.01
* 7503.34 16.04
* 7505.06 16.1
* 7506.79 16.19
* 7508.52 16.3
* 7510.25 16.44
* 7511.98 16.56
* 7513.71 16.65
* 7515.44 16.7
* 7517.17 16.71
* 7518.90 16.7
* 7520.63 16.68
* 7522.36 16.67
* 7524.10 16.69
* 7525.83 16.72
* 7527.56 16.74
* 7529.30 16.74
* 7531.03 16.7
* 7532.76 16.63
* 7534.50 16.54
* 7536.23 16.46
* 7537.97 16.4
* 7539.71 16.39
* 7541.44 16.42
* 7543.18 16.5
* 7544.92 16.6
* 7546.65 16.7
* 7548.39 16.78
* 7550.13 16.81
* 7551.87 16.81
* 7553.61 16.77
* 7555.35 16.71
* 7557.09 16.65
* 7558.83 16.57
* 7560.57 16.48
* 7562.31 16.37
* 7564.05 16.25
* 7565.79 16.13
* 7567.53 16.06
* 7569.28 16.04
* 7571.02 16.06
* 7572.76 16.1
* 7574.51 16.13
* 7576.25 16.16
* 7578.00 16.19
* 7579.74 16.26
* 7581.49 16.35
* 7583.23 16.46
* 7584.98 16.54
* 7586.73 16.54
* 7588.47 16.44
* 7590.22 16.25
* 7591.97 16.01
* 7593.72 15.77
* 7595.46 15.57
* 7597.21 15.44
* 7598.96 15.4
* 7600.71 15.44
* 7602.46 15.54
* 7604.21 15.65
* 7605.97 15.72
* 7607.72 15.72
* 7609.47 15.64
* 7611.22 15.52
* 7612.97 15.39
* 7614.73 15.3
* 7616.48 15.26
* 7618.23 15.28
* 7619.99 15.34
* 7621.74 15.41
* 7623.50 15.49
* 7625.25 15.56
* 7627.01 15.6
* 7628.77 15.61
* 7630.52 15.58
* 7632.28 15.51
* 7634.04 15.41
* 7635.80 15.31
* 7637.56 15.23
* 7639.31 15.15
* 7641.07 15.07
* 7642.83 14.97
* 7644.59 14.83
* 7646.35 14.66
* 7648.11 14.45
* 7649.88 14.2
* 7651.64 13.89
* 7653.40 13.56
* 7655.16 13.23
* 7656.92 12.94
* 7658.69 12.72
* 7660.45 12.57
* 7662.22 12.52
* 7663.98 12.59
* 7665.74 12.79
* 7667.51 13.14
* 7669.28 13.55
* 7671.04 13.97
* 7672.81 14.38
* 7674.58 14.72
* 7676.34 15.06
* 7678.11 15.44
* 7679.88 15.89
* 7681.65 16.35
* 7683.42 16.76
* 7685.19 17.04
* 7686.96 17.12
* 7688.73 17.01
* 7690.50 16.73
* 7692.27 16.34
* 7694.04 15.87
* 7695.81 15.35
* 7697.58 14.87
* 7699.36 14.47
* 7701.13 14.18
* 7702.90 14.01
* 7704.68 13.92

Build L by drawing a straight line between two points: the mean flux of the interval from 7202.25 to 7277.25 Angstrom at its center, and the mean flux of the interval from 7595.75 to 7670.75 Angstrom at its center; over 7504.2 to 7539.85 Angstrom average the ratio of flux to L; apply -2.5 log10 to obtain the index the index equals -0.13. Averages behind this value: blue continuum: 14.4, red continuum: 14.7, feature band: 16.6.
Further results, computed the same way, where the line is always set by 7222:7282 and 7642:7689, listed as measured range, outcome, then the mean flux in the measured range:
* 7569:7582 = -0.121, 16.2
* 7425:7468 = -0.093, 15.8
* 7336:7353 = -0.083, 15.7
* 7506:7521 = -0.145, 16.5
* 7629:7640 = -0.070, 15.4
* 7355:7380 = -0.055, 15.3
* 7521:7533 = -0.156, 16.7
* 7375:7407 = -0.041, 15.1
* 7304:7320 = 0.017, 14.3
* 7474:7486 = -0.109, 16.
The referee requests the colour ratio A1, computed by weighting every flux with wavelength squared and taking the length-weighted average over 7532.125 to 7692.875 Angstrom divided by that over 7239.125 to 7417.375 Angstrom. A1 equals 1.1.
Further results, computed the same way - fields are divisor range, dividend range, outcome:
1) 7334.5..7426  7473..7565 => 1.11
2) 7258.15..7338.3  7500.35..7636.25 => 1.19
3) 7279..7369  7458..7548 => 1.15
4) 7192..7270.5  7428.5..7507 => 1.19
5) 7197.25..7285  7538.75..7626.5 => 1.23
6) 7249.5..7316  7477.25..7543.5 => 1.22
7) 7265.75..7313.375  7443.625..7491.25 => 1.16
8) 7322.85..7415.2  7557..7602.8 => 1.12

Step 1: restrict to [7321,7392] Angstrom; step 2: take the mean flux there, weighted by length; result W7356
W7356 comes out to 15.3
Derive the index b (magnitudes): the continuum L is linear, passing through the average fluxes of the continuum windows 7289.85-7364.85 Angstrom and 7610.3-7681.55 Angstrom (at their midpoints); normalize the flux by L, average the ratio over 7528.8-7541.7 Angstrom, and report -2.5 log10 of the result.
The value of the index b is -0.13 mag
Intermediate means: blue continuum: 14.9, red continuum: 14.6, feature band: 16.5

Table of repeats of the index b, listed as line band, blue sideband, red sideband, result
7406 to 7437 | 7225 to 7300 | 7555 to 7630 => -0.03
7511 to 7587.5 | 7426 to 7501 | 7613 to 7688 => -0.08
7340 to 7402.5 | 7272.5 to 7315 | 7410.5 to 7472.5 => 0.00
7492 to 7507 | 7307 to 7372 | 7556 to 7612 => -0.02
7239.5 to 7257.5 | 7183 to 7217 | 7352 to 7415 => -0.04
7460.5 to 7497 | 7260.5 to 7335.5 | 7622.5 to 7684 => -0.11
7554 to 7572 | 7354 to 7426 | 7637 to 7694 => -0.10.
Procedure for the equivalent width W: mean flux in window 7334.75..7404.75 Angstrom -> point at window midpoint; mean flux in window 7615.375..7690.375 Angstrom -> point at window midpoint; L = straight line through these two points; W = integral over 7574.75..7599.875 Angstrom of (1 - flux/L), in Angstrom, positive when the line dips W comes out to -2.02 Angstrom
